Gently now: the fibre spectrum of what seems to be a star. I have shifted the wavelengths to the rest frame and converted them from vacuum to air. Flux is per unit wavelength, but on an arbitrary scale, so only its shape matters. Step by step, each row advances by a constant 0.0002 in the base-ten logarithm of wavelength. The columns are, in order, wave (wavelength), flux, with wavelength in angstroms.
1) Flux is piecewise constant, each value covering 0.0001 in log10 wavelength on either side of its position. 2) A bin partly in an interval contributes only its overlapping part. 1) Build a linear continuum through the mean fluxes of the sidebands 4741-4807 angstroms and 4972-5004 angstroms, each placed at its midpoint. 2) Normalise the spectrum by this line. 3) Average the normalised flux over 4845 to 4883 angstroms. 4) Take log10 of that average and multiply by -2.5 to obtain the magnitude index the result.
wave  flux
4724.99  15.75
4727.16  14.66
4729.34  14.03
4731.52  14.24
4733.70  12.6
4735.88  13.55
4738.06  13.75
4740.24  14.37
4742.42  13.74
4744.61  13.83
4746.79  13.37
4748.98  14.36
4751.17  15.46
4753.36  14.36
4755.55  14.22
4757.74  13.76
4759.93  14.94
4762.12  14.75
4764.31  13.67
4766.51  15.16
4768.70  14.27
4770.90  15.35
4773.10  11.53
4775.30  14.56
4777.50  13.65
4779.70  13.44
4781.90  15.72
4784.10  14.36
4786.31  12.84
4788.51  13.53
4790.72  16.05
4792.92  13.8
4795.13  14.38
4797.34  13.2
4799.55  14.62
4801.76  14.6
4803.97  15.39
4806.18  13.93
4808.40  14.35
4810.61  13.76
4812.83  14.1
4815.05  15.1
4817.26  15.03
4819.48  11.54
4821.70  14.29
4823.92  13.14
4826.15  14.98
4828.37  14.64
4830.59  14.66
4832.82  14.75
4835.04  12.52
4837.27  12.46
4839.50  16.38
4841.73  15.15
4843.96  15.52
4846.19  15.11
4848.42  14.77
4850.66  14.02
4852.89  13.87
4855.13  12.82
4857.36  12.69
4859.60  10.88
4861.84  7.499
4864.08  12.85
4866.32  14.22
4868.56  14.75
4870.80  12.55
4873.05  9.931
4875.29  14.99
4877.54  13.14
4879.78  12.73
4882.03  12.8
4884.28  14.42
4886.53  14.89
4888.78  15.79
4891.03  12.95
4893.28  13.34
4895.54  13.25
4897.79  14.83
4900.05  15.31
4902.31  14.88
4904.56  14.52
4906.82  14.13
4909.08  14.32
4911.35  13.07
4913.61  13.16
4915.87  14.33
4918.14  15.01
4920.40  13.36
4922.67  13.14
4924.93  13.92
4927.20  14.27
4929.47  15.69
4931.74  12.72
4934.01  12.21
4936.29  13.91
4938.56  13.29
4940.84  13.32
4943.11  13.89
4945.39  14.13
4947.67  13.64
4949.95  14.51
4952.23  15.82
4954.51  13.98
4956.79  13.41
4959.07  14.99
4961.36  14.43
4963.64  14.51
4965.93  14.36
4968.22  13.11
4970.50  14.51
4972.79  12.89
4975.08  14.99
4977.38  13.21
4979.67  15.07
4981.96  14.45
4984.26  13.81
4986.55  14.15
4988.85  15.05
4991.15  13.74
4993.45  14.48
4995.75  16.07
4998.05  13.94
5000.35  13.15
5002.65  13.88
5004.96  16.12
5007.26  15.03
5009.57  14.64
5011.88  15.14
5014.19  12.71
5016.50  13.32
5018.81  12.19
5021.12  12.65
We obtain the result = 0.105 mag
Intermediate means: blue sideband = 14.2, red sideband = 14.2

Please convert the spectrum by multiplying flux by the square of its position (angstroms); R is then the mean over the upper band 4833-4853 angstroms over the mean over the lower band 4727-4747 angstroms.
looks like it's 1.10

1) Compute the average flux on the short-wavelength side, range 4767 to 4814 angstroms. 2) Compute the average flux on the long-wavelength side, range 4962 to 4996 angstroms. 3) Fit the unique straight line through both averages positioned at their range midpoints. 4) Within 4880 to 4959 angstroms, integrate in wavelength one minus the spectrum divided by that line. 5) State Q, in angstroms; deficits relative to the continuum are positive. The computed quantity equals 1.2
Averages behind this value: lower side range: 14.2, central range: 14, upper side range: 14.2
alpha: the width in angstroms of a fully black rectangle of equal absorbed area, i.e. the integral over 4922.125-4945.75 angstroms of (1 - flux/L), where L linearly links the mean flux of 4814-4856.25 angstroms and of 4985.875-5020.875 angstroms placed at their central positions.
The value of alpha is 0.9 angstroms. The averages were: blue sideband 14.3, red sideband 14.2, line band 13.7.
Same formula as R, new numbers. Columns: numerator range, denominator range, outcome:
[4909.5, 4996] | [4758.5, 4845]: 1.05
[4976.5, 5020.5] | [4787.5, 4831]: 1.08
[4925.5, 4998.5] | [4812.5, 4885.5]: 1.09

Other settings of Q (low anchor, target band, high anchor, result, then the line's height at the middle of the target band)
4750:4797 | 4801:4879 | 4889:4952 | 2.24 angstroms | 14.1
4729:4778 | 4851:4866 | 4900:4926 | 2.18 angstroms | 14.1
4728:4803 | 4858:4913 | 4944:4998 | 3.17 angstroms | 14.2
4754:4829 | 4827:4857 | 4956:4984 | -0.29 angstroms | 14.2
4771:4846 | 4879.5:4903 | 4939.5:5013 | 0.20 angstroms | 14.3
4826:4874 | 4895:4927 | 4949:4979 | -0.54 angstroms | 13.9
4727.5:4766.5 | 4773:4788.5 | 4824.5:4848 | 0.46 angstroms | 14.3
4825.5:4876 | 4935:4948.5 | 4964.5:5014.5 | 0.36 angstroms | 14.1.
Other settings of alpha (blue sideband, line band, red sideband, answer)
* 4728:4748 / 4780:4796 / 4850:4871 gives -1.29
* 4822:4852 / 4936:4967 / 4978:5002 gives 0.48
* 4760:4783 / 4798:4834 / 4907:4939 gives -0.47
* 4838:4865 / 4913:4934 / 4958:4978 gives -0.02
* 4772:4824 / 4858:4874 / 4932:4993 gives 2.49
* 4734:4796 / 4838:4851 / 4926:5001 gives -0.93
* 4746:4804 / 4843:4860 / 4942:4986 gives 0.50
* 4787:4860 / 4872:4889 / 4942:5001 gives 0.84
